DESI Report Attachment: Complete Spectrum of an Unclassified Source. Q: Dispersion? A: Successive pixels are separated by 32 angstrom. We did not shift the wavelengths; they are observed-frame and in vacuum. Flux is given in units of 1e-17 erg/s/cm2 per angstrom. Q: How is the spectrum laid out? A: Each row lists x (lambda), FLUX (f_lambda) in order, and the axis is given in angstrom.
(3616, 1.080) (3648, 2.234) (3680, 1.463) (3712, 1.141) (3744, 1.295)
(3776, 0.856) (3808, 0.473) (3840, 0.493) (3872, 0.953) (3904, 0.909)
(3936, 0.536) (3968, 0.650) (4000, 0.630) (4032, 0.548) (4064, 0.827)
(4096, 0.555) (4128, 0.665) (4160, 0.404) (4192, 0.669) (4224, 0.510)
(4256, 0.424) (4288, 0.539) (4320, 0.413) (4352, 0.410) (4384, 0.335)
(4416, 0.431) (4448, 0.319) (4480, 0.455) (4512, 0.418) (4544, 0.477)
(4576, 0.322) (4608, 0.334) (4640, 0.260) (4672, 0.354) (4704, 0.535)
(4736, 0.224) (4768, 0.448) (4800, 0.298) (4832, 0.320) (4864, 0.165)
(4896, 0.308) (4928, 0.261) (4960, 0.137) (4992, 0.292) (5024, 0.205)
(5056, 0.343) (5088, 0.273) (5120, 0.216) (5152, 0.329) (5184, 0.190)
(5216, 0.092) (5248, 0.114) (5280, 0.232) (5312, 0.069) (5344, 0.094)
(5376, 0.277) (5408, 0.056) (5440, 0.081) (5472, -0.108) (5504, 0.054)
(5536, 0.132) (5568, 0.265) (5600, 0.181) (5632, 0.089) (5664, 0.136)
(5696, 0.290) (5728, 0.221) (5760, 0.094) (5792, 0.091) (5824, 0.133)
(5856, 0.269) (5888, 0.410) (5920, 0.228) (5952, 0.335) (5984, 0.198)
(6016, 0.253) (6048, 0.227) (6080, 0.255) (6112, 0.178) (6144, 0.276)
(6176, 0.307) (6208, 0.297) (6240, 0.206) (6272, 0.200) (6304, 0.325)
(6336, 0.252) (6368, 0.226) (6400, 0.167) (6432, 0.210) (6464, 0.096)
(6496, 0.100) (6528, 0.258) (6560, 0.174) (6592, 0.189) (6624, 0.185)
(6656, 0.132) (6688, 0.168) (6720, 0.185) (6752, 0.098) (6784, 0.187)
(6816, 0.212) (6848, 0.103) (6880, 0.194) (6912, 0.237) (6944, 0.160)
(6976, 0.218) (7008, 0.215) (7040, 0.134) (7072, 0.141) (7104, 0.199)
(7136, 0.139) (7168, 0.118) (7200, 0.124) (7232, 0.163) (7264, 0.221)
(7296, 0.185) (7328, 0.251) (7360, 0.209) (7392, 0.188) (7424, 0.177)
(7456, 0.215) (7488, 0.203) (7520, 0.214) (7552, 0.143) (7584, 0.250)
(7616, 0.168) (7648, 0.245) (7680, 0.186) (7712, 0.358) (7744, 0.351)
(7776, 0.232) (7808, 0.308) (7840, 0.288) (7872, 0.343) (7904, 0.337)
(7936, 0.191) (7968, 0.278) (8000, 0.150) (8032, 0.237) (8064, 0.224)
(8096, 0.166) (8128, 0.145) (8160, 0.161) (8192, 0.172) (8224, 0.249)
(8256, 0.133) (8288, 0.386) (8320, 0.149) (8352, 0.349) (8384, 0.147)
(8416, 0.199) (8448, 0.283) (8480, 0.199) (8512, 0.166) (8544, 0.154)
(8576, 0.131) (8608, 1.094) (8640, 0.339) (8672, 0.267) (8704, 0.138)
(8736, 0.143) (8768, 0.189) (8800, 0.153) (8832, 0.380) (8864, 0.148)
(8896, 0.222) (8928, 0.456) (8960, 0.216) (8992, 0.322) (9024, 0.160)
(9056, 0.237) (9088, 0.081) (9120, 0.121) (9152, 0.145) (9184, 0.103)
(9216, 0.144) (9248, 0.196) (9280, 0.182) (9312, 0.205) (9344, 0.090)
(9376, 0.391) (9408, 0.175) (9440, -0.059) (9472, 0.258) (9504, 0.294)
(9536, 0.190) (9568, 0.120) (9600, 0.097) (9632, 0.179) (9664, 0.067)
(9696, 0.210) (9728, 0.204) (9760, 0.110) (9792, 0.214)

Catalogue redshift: 1.31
